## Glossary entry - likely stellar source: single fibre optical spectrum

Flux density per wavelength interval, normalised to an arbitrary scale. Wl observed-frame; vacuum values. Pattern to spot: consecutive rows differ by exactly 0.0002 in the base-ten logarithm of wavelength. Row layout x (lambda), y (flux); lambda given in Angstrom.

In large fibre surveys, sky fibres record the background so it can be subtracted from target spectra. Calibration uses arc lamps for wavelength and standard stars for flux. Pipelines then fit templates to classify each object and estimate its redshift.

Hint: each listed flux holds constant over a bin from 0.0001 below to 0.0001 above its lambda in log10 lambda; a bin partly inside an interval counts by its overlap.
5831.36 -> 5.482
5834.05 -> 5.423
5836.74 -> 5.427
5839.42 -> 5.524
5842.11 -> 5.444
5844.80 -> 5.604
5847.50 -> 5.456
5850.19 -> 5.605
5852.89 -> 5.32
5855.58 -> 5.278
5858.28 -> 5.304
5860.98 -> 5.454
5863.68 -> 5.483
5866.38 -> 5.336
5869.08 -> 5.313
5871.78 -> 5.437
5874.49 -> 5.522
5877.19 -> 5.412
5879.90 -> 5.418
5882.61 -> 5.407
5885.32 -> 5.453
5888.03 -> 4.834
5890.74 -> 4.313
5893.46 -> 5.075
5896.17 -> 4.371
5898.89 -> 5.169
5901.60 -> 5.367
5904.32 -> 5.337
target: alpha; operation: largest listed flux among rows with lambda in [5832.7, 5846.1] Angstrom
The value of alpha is 5.604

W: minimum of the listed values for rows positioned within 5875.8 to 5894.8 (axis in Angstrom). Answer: 4.313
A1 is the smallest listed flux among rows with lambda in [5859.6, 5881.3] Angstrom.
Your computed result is 5.313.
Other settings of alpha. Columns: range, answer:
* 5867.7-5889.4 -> 5.522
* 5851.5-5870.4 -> 5.483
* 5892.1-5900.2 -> 5.169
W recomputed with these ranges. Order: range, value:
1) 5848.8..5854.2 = 5.32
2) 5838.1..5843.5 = 5.444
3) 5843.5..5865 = 5.278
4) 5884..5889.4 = 4.834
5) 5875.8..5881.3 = 5.412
